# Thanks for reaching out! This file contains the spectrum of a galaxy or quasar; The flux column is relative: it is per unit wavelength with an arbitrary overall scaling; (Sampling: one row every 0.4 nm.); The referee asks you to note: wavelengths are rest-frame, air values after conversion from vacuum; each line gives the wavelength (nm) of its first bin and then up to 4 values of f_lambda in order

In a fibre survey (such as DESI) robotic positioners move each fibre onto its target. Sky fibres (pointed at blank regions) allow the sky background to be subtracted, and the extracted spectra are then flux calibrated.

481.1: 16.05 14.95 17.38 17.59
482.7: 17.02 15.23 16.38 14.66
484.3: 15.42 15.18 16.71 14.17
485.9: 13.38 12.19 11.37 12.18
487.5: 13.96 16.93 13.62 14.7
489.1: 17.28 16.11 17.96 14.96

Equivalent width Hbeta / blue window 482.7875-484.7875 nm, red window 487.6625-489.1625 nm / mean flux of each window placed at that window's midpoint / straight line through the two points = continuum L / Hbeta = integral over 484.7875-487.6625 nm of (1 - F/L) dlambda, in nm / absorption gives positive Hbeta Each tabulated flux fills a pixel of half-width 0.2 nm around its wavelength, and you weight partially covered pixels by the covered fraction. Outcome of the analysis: 0.37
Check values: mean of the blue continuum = 15.5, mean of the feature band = 13.5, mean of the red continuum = 15.4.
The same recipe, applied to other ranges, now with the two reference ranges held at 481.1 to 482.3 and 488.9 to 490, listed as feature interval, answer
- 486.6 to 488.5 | 0.355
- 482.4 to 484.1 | 0.060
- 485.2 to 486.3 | 0.195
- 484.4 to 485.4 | 0.056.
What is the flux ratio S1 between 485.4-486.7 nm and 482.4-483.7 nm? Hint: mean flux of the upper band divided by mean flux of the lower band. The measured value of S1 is 0.8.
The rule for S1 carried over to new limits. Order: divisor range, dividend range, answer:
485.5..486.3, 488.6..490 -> 1.25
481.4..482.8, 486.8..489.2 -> 0.86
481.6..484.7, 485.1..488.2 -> 0.85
